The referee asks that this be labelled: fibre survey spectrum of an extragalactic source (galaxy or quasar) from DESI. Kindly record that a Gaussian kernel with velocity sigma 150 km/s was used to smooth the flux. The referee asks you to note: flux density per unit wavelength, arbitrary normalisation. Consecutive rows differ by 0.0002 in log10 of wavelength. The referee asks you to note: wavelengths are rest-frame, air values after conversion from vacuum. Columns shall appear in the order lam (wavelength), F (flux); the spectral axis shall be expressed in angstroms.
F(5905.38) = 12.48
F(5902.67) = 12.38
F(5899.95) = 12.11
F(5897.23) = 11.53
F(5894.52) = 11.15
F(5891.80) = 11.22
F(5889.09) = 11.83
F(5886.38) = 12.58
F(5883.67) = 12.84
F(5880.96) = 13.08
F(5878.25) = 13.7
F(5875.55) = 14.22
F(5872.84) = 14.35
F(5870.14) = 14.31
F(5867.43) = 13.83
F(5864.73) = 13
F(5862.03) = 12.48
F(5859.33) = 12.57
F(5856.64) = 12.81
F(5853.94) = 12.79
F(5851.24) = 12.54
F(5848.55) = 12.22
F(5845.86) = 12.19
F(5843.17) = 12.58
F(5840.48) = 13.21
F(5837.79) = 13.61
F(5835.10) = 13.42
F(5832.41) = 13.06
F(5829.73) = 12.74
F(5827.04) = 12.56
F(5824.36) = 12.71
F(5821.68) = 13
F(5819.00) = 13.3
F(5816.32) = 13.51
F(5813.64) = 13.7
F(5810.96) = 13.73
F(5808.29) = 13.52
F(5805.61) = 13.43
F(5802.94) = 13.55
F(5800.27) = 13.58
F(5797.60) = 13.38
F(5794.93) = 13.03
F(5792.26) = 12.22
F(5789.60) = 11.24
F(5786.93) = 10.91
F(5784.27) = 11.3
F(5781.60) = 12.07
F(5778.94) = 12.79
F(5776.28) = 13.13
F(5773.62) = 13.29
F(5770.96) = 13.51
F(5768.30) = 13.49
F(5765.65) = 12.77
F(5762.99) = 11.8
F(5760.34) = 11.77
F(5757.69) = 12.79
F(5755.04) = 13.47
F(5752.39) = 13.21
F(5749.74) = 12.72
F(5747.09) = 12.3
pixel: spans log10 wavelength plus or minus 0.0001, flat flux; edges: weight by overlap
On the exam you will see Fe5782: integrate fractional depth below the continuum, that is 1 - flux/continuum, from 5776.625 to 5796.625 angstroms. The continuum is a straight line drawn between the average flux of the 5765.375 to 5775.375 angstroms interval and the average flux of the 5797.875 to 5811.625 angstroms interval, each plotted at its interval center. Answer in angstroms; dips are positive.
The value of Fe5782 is 2.1 angstroms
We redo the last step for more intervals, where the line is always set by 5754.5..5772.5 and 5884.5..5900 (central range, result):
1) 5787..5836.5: -2.6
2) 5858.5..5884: -3.4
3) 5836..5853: -0.9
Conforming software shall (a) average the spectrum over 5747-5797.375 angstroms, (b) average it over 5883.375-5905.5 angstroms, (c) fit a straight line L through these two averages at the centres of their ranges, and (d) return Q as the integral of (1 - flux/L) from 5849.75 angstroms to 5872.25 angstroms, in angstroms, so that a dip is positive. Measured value -1.8 angstroms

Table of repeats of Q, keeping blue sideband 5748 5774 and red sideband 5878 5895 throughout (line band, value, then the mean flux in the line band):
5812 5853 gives -1.35 angstroms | 13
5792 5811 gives -0.99 angstroms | 13.3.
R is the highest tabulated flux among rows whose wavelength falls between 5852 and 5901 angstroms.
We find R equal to 14.35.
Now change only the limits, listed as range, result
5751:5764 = 13.47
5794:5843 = 13.73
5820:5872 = 14.31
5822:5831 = 12.74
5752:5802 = 13.58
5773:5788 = 13.29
